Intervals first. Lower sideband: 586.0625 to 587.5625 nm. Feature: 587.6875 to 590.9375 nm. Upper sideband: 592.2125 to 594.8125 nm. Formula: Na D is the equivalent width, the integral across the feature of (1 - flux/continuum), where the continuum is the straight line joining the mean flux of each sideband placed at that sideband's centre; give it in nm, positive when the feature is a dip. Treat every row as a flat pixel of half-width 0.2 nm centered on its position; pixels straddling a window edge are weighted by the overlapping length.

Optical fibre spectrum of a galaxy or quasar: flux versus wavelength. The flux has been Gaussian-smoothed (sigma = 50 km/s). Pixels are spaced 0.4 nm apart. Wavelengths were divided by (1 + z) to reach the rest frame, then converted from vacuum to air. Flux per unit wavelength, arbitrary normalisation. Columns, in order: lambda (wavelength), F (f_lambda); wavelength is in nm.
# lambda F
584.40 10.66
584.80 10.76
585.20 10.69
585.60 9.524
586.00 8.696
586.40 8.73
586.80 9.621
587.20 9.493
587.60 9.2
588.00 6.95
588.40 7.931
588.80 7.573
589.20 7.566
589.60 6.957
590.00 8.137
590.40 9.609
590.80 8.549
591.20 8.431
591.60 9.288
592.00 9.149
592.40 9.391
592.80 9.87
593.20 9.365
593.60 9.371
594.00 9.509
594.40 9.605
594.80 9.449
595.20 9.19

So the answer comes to 0.48 nm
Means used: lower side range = 9.22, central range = 7.94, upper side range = 9.51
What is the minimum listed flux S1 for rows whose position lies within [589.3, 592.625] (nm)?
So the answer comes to 6.957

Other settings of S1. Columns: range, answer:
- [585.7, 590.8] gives 6.95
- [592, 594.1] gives 9.149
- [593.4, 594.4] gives 9.371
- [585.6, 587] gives 8.696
